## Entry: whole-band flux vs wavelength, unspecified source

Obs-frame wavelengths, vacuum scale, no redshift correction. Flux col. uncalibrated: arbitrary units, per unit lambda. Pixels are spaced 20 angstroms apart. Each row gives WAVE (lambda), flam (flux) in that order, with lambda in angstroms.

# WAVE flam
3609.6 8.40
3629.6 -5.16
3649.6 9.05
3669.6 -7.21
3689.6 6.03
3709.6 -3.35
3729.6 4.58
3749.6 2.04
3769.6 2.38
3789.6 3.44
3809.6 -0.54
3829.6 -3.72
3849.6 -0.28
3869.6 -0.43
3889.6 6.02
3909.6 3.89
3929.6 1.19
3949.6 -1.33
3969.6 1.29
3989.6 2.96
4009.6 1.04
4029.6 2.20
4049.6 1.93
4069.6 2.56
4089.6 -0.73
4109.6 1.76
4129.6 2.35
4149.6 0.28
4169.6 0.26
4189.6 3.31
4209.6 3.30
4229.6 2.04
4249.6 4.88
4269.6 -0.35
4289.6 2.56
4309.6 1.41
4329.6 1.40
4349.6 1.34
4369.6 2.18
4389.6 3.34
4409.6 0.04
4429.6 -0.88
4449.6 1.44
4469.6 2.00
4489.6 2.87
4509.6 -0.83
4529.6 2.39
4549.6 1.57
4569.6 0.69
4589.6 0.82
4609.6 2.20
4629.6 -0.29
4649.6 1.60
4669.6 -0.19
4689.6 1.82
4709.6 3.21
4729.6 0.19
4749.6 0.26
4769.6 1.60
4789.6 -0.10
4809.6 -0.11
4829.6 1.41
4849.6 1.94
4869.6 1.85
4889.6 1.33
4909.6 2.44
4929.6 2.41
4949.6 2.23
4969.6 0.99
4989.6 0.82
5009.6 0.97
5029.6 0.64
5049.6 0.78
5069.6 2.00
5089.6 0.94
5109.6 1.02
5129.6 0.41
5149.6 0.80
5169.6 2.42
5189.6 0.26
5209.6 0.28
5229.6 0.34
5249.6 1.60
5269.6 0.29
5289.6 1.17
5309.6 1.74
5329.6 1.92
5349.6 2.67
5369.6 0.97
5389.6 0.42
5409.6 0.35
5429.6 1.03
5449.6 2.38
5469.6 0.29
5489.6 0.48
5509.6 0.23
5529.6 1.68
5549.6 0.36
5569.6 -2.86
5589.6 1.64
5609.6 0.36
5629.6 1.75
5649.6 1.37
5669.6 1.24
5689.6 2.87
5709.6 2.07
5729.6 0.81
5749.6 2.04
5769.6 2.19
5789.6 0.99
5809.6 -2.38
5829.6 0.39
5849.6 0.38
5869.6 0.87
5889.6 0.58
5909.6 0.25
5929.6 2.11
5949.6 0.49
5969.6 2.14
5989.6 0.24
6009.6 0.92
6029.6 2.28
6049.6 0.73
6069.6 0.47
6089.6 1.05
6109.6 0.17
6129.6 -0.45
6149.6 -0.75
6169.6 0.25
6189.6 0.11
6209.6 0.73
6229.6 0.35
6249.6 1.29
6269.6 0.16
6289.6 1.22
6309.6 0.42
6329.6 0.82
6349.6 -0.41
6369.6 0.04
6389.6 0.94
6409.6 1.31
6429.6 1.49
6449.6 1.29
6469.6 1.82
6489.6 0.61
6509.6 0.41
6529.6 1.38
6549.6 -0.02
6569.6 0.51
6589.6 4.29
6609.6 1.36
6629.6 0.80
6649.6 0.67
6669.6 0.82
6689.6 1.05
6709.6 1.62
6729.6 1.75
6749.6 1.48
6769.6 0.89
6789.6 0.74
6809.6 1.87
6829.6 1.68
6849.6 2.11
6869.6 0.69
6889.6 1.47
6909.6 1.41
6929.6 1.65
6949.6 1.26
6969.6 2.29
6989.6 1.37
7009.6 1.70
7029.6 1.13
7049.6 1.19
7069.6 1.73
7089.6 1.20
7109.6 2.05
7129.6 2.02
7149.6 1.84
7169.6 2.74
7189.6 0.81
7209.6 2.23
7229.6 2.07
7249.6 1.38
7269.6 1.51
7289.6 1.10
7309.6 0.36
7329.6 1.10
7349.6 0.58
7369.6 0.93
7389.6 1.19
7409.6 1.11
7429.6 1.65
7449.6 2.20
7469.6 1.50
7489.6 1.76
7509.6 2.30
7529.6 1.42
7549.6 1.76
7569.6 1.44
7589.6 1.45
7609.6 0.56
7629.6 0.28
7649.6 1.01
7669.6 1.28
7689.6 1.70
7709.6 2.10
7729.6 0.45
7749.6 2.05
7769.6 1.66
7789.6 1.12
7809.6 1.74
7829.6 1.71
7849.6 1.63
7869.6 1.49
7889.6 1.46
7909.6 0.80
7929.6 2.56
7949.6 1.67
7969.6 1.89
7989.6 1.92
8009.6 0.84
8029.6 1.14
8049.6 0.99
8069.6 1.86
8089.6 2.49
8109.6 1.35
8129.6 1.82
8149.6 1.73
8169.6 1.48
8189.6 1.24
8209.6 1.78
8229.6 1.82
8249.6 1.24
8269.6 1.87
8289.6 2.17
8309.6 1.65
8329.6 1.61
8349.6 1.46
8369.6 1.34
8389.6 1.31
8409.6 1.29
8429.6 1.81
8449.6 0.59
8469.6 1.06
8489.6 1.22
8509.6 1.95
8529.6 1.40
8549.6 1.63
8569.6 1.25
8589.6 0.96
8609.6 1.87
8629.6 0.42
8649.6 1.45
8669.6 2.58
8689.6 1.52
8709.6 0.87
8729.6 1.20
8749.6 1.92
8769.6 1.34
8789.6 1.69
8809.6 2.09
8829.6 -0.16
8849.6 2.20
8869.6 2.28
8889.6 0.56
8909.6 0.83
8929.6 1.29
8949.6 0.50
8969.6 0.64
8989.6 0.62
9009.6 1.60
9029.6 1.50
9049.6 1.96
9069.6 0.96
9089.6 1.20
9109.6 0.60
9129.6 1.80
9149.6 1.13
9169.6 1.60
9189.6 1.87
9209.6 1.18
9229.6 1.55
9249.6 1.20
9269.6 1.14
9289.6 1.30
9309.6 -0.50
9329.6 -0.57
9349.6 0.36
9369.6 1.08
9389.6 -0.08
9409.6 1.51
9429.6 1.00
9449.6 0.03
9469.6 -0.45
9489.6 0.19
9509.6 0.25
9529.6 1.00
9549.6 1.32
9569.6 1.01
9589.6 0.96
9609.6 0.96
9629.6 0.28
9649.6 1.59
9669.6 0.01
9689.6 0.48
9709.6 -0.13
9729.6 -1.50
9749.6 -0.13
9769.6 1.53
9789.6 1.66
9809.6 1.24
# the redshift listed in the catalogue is 0.77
